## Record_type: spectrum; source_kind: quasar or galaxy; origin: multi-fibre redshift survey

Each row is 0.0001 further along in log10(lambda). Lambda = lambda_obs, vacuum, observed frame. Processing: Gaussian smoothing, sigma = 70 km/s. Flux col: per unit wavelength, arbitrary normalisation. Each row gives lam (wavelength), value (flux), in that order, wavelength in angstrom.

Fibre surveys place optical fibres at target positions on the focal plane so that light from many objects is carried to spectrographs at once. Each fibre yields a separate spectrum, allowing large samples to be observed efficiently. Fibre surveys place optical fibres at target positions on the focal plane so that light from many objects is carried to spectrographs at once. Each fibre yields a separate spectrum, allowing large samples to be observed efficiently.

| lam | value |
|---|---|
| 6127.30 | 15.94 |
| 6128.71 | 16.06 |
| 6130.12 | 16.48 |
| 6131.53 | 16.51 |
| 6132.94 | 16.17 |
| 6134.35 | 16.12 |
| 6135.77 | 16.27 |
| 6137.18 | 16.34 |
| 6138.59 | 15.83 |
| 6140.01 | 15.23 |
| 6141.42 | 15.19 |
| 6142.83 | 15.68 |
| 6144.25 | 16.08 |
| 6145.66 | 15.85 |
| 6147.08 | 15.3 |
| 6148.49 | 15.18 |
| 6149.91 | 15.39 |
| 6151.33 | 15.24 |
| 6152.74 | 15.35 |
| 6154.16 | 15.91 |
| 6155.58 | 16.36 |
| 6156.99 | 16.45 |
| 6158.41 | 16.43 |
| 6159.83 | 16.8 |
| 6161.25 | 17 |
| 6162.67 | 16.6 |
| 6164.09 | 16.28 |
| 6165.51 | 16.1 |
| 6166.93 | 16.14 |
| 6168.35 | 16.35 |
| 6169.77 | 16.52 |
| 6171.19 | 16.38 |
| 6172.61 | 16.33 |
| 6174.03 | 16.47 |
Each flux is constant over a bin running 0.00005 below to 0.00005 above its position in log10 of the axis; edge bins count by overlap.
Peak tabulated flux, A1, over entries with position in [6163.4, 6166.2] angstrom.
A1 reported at 16.28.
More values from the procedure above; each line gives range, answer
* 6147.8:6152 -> 15.39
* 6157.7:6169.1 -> 17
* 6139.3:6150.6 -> 16.08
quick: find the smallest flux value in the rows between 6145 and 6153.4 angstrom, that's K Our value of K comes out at 15.18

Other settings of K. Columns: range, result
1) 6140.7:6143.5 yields 15.19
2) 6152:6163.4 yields 15.35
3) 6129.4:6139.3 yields 15.83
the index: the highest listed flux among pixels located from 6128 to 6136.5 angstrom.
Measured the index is 16.51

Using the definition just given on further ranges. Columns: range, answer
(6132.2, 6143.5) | 16.34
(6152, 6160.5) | 16.8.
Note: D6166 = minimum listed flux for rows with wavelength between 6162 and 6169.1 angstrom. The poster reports 16.1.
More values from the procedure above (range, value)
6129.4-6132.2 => 16.48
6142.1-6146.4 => 15.68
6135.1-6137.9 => 16.27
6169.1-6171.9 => 16.38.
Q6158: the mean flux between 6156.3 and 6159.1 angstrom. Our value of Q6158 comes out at 16.4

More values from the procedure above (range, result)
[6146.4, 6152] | 15.3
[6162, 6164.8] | 16.4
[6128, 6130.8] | 16.3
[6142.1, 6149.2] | 15.6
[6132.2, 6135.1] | 16.1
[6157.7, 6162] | 16.7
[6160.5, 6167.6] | 16.4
